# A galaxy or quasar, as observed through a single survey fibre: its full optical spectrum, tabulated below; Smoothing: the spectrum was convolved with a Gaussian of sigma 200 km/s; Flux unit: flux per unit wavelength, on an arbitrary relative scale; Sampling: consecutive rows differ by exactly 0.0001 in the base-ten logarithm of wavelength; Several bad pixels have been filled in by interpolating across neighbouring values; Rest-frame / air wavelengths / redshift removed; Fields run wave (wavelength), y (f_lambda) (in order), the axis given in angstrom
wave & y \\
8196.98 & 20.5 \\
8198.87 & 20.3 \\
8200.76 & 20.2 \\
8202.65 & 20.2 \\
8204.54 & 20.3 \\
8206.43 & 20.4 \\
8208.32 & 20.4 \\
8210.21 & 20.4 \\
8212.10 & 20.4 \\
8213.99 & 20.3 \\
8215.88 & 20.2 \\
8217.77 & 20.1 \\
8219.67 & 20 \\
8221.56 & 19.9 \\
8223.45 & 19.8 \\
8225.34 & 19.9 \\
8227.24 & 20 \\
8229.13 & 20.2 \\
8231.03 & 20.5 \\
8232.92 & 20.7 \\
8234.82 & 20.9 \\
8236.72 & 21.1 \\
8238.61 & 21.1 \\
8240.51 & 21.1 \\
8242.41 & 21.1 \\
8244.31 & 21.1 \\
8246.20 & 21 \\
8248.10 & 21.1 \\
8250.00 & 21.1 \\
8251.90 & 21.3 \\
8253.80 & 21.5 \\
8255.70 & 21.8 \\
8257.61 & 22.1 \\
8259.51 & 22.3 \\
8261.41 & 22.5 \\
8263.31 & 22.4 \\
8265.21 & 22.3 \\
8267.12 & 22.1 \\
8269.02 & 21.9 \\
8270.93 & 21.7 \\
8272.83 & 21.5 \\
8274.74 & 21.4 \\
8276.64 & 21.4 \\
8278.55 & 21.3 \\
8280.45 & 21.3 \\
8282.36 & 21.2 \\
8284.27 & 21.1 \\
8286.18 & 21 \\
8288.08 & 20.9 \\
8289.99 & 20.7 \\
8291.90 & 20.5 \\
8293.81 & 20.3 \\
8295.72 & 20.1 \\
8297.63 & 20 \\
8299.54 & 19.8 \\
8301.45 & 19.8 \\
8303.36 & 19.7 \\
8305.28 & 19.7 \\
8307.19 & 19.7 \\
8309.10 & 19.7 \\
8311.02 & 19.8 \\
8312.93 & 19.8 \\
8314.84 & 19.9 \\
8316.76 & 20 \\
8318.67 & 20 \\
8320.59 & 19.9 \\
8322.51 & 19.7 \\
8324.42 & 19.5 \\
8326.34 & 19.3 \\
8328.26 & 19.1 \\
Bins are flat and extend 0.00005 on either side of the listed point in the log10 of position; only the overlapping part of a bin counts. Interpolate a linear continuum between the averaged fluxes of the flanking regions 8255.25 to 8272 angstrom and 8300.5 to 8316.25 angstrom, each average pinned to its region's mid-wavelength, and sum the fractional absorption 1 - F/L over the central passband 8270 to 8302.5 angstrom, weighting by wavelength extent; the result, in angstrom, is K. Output 0.2 angstrom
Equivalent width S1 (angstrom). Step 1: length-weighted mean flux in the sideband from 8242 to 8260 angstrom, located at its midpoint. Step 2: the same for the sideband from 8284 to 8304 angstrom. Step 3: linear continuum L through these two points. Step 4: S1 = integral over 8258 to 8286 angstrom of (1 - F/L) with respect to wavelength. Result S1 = -1.1 angstrom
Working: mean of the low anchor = 21.4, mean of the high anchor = 20.3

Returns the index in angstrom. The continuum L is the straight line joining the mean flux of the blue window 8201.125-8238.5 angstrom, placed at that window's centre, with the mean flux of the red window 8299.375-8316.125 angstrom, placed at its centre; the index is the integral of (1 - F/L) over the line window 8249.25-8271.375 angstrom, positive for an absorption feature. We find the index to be -2.1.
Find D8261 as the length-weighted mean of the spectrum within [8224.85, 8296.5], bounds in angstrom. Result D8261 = 21.2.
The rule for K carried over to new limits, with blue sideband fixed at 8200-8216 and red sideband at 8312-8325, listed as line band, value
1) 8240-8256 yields -0.8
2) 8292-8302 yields -0.1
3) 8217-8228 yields 0.2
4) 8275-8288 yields -0.8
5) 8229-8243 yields -0.5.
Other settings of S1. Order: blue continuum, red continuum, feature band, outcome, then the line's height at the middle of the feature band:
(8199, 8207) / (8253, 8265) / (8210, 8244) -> 1.0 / 21.1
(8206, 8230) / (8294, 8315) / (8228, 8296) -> -4.4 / 20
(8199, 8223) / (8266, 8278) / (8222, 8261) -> -0.1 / 20.9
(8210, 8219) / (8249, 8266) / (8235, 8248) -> 0.1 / 21.3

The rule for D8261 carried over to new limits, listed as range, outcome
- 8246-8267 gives 21.8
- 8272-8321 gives 20.4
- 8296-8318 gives 19.8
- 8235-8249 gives 21.1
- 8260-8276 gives 22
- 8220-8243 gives 20.5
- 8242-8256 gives 21.2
